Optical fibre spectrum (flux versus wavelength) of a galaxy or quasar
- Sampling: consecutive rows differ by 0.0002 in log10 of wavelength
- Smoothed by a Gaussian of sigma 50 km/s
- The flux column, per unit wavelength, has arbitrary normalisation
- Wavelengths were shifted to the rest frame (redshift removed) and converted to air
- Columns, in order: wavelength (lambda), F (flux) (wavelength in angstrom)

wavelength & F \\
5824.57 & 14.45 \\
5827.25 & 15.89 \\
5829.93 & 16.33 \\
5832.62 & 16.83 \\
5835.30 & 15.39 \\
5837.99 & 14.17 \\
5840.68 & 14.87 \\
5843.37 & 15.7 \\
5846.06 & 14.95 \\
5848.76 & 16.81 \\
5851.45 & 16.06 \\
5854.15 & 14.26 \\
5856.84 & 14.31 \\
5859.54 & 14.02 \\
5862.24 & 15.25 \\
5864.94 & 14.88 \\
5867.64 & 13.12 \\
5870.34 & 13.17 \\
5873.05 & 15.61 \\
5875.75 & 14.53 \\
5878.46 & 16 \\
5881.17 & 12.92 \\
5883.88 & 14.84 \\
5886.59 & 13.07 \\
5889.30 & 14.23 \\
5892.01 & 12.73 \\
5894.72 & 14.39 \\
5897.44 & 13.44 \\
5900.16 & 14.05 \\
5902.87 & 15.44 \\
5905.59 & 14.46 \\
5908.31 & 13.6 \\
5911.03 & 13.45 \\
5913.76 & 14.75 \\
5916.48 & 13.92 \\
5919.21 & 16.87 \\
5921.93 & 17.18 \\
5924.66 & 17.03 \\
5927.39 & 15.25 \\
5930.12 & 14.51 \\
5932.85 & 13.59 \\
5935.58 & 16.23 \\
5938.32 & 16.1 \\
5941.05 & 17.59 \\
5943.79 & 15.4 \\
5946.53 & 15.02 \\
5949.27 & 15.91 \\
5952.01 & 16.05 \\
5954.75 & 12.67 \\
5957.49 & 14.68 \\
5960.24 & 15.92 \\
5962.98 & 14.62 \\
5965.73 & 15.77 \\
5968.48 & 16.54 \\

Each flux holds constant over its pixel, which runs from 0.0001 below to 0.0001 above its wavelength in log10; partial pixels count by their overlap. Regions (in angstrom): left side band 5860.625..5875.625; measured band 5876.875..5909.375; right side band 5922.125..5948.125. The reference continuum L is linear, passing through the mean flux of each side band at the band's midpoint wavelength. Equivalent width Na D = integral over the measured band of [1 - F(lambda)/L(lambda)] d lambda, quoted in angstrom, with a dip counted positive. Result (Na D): 1.7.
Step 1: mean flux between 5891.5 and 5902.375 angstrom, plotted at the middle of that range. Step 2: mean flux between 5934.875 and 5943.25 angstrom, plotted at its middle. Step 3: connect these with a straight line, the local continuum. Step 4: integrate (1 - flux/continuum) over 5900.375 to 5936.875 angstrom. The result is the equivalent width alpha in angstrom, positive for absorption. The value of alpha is 0.4 angstrom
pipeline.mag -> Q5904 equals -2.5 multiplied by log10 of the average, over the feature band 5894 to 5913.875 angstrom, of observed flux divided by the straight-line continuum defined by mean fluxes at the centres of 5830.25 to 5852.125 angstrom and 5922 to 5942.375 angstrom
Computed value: 0.12 mag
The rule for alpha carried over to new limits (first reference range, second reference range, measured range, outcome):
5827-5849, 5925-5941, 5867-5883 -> 1.3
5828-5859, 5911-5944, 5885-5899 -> 1.7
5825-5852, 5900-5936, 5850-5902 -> 3.7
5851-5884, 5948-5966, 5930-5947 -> -0.8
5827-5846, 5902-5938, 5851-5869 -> 1.1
